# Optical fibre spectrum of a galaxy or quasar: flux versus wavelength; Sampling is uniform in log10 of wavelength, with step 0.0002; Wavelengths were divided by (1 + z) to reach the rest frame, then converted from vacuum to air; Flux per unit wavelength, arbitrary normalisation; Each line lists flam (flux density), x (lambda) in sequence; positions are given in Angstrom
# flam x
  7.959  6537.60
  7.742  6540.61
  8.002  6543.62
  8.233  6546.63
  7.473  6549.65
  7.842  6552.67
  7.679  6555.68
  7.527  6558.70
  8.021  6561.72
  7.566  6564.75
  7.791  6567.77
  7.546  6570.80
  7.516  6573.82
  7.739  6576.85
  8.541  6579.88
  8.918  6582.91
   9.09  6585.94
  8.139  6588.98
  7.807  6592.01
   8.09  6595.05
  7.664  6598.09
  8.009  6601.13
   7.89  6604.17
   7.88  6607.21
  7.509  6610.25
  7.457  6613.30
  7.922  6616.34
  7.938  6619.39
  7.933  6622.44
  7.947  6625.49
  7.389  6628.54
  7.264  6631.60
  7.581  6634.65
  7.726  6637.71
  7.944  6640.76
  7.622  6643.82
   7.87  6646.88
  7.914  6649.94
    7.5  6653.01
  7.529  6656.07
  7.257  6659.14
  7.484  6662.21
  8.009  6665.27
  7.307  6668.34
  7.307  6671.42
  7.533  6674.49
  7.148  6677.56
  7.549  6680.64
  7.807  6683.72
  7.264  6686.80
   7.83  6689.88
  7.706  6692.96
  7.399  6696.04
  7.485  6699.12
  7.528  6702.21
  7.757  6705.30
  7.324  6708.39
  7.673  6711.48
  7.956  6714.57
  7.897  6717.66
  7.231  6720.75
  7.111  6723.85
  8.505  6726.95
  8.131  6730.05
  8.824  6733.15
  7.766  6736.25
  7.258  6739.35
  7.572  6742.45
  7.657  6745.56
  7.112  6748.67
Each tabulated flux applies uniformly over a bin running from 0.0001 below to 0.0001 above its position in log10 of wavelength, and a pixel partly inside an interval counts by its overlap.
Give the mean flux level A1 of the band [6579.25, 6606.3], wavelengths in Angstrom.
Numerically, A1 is 8.22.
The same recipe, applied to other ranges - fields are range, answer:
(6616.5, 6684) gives 7.62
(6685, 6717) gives 7.6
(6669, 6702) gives 7.5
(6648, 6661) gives 7.55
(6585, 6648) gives 7.83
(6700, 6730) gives 7.68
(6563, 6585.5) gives 8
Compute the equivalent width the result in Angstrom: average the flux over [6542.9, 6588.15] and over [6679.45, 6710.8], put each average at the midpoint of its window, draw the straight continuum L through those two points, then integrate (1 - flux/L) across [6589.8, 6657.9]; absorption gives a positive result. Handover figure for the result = 0.4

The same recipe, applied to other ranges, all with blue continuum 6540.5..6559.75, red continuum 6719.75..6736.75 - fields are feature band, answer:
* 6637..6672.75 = 1.2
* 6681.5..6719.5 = 1.4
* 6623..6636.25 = 0.5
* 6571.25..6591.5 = -1.1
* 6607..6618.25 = 0.3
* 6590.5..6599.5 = 0.0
